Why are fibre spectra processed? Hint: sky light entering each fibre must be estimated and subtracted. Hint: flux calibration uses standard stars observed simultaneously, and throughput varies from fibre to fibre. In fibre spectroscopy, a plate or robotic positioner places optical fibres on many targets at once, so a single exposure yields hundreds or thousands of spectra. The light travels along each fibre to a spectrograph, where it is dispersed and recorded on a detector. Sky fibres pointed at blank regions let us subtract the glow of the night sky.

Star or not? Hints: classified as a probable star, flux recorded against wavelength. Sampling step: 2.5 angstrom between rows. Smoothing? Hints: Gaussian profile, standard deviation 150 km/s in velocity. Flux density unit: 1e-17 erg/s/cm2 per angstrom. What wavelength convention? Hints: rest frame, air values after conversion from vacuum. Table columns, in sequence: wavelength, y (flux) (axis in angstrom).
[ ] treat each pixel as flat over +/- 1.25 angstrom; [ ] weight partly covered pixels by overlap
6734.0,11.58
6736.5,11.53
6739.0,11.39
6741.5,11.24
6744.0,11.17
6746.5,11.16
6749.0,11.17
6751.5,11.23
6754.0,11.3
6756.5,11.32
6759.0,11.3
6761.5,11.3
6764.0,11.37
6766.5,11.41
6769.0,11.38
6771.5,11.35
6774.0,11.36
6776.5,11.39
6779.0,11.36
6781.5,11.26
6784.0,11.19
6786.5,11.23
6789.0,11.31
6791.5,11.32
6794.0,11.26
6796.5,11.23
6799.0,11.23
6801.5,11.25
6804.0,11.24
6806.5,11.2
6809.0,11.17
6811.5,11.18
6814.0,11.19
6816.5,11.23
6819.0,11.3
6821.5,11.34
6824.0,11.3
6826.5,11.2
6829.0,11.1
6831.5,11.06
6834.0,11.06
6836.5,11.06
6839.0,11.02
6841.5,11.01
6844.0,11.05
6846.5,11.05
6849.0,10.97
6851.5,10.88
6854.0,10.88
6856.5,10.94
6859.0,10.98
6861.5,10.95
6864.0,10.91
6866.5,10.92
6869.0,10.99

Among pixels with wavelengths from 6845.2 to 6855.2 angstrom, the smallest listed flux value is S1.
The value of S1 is 10.88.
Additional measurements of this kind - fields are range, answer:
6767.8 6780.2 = 11.35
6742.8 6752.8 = 11.16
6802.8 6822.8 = 11.17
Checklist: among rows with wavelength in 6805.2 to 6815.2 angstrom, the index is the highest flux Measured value 11.2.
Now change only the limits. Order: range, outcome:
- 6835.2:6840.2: 11.06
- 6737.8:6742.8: 11.39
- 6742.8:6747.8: 11.17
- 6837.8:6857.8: 11.05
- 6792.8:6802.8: 11.26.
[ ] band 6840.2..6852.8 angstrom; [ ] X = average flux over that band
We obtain 11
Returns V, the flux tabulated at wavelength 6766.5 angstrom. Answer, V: 11.41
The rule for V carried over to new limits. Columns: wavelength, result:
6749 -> 11.17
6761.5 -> 11.3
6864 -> 10.91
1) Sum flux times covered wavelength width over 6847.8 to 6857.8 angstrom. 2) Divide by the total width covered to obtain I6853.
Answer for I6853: 10.9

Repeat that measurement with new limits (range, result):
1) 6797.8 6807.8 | 11.2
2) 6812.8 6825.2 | 11.3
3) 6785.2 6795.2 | 11.3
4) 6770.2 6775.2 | 11.4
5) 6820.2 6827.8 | 11.3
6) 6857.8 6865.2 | 10.9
